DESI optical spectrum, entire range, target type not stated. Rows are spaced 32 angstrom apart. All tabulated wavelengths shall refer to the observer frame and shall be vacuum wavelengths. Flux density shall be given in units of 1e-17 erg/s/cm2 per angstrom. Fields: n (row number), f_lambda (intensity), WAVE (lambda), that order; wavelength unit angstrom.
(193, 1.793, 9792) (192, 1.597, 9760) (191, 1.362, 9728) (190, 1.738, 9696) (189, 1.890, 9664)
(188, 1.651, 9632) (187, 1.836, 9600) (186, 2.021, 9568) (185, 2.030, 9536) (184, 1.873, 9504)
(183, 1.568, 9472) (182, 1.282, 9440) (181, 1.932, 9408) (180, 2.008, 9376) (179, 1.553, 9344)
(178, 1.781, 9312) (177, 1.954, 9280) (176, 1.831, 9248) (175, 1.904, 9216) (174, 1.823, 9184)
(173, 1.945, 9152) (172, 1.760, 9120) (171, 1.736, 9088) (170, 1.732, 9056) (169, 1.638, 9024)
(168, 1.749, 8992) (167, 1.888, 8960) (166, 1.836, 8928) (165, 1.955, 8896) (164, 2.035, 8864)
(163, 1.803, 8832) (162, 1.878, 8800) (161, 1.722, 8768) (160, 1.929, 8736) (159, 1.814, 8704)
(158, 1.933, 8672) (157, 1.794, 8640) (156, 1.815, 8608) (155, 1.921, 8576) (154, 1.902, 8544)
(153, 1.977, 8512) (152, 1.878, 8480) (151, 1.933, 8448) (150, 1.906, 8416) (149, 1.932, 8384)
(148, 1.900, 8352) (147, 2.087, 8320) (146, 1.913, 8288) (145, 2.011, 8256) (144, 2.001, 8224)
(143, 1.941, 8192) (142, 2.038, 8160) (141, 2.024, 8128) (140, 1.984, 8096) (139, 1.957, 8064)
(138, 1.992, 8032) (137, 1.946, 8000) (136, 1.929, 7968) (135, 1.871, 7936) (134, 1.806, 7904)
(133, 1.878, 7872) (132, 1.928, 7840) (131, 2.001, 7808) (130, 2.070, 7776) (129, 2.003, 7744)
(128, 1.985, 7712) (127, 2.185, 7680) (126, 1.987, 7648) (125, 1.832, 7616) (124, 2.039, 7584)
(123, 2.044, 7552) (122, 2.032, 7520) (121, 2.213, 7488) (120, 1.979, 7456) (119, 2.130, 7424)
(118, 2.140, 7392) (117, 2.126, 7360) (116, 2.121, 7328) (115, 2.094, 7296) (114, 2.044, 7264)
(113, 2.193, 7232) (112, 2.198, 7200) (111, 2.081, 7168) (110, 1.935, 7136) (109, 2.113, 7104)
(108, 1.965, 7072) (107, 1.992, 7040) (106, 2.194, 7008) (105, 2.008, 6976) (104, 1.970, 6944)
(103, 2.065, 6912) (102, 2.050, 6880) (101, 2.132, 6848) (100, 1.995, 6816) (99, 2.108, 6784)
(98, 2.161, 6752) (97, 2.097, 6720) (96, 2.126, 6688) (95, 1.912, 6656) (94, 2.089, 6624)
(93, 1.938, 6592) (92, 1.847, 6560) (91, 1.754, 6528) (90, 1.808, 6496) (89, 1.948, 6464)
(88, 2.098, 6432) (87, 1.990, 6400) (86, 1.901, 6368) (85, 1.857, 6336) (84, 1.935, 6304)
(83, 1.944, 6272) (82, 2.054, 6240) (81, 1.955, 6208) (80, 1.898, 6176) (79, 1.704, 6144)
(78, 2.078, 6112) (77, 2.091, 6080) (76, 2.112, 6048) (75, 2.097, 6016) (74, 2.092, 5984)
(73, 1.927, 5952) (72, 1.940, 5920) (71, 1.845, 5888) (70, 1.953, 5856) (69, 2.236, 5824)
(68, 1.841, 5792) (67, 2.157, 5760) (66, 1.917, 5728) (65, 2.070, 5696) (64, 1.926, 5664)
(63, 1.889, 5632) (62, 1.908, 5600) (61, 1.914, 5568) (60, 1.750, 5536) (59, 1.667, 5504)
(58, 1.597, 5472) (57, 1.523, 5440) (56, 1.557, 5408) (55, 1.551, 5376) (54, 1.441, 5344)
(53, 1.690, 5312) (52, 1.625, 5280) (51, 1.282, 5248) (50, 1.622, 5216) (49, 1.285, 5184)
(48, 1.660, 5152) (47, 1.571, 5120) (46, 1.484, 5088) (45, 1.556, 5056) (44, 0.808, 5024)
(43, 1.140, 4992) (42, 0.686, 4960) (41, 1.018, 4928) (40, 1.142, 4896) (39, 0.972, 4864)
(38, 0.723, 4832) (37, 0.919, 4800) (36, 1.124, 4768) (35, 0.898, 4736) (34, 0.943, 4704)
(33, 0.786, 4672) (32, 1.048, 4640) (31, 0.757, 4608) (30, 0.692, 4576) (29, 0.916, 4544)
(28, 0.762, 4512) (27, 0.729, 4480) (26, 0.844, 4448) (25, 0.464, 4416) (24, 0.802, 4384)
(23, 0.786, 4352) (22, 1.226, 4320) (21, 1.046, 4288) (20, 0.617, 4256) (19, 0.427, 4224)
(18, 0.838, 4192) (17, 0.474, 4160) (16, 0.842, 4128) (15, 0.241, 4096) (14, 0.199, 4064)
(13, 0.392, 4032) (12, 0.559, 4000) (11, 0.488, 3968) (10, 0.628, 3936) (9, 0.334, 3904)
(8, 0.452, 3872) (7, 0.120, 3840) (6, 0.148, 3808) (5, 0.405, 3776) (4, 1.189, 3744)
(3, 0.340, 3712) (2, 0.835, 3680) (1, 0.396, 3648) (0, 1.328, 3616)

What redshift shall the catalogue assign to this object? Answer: 0.26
